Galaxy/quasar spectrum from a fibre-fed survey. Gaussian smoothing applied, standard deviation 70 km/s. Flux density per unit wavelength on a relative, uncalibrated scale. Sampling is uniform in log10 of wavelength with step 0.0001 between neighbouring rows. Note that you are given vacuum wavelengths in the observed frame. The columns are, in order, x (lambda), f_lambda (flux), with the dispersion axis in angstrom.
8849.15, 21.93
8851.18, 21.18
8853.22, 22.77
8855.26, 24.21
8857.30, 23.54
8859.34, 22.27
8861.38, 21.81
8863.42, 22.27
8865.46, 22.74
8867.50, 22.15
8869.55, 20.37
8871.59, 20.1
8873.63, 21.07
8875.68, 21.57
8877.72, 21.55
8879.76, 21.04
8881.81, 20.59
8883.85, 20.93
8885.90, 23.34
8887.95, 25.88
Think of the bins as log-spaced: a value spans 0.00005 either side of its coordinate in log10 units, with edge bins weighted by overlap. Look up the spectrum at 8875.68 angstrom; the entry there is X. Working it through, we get 21.57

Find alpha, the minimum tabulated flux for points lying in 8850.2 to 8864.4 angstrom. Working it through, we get 21.18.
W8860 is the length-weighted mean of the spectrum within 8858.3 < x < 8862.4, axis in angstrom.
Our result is 22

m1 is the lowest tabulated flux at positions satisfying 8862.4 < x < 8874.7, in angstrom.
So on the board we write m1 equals 20.1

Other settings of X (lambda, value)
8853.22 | 22.77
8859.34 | 22.27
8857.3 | 23.54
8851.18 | 21.18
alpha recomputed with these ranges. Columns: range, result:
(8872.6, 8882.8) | 20.59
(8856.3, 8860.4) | 22.27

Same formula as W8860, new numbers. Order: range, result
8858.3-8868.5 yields 22.3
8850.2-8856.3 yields 22.7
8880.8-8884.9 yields 20.8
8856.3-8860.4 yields 22.9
